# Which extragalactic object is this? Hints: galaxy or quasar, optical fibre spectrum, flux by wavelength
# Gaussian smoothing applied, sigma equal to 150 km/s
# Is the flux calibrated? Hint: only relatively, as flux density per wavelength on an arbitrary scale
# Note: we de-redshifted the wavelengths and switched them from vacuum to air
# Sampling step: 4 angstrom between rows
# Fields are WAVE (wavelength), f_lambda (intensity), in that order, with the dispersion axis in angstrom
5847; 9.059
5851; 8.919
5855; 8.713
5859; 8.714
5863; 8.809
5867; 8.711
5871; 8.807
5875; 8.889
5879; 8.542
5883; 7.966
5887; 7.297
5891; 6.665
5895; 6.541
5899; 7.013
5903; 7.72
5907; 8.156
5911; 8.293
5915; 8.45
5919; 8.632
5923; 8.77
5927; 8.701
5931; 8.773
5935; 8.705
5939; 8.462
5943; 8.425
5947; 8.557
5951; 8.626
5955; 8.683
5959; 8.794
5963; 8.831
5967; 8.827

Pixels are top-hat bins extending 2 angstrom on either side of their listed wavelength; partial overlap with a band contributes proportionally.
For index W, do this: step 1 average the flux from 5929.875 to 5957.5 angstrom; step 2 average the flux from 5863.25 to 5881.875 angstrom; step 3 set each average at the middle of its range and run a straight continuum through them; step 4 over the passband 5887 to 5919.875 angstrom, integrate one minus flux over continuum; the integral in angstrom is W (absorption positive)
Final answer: 3.9 angstrom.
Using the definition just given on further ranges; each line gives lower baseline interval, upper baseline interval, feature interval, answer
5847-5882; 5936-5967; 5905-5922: 0.6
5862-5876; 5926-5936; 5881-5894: 2.3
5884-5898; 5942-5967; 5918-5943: -2.0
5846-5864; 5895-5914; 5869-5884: -0.5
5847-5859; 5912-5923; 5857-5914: 4.5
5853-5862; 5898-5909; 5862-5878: -0.7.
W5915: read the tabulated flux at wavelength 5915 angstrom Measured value 8.45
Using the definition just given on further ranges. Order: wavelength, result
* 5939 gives 8.462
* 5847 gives 9.059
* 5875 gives 8.889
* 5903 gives 7.72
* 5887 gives 7.297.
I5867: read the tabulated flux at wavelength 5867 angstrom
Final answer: 8.711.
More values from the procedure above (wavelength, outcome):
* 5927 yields 8.701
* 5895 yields 6.541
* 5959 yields 8.794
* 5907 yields 8.156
